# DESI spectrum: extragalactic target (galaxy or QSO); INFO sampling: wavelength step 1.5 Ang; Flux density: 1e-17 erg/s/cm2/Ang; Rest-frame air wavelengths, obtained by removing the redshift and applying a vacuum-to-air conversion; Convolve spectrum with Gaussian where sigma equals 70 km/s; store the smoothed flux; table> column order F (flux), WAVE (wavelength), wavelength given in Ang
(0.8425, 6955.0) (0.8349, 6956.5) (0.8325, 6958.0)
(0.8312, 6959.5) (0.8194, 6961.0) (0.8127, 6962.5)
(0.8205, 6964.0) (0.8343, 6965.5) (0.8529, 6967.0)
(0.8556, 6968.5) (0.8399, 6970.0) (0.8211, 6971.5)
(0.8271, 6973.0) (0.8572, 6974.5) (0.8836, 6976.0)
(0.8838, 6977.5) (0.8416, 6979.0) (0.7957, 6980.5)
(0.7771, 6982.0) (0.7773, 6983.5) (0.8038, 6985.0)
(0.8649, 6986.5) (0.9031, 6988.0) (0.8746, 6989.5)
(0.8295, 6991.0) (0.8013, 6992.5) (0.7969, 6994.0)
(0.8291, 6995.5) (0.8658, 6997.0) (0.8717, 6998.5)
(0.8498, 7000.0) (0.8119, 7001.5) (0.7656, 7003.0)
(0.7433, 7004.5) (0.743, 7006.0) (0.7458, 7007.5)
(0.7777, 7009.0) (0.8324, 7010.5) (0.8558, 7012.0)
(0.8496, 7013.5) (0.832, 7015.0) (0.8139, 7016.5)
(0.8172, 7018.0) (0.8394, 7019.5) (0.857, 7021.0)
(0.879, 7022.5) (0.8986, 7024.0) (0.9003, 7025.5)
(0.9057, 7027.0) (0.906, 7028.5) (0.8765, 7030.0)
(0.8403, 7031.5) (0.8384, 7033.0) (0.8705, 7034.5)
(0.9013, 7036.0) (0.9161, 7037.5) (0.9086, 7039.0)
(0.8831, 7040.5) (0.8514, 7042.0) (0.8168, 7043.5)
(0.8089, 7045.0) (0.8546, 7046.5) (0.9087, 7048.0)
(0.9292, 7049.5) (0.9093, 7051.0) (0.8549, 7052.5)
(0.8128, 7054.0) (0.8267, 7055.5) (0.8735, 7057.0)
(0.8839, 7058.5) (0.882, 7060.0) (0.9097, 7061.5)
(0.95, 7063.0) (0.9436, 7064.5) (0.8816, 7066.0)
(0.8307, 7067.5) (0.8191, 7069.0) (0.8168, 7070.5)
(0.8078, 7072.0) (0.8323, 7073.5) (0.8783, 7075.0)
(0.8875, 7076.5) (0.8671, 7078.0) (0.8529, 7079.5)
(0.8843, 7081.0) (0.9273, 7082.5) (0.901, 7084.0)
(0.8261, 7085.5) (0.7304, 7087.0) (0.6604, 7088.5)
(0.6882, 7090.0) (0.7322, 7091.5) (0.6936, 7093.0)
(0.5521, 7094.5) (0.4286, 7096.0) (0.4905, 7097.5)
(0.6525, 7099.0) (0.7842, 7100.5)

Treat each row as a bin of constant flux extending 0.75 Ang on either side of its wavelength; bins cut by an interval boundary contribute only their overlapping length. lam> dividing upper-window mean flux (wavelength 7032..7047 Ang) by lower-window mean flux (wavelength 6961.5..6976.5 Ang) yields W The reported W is 1.03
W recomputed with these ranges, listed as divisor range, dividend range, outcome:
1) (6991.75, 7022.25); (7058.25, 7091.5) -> 1.04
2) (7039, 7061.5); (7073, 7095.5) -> 0.91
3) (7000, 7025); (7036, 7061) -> 1.06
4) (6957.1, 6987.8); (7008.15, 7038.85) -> 1.03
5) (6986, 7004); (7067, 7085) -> 1.03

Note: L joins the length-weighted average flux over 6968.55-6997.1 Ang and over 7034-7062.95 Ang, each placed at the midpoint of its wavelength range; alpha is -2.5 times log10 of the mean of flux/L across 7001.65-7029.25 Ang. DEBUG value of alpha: 0.03 mag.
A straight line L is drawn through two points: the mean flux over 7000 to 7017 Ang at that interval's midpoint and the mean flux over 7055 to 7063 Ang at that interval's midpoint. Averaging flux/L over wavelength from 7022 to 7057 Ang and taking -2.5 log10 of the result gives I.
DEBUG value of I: -0.03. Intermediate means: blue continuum 0.799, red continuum 0.884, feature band 0.874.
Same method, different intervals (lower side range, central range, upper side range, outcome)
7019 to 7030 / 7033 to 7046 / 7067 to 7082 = 0.01 mag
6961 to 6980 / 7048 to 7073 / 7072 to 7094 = -0.07 mag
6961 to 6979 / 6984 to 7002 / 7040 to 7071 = 0.01 mag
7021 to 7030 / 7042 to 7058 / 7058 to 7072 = 0.03 mag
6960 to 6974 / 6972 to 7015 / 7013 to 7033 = 0.03 mag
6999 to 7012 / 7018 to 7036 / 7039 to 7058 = -0.06 mag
